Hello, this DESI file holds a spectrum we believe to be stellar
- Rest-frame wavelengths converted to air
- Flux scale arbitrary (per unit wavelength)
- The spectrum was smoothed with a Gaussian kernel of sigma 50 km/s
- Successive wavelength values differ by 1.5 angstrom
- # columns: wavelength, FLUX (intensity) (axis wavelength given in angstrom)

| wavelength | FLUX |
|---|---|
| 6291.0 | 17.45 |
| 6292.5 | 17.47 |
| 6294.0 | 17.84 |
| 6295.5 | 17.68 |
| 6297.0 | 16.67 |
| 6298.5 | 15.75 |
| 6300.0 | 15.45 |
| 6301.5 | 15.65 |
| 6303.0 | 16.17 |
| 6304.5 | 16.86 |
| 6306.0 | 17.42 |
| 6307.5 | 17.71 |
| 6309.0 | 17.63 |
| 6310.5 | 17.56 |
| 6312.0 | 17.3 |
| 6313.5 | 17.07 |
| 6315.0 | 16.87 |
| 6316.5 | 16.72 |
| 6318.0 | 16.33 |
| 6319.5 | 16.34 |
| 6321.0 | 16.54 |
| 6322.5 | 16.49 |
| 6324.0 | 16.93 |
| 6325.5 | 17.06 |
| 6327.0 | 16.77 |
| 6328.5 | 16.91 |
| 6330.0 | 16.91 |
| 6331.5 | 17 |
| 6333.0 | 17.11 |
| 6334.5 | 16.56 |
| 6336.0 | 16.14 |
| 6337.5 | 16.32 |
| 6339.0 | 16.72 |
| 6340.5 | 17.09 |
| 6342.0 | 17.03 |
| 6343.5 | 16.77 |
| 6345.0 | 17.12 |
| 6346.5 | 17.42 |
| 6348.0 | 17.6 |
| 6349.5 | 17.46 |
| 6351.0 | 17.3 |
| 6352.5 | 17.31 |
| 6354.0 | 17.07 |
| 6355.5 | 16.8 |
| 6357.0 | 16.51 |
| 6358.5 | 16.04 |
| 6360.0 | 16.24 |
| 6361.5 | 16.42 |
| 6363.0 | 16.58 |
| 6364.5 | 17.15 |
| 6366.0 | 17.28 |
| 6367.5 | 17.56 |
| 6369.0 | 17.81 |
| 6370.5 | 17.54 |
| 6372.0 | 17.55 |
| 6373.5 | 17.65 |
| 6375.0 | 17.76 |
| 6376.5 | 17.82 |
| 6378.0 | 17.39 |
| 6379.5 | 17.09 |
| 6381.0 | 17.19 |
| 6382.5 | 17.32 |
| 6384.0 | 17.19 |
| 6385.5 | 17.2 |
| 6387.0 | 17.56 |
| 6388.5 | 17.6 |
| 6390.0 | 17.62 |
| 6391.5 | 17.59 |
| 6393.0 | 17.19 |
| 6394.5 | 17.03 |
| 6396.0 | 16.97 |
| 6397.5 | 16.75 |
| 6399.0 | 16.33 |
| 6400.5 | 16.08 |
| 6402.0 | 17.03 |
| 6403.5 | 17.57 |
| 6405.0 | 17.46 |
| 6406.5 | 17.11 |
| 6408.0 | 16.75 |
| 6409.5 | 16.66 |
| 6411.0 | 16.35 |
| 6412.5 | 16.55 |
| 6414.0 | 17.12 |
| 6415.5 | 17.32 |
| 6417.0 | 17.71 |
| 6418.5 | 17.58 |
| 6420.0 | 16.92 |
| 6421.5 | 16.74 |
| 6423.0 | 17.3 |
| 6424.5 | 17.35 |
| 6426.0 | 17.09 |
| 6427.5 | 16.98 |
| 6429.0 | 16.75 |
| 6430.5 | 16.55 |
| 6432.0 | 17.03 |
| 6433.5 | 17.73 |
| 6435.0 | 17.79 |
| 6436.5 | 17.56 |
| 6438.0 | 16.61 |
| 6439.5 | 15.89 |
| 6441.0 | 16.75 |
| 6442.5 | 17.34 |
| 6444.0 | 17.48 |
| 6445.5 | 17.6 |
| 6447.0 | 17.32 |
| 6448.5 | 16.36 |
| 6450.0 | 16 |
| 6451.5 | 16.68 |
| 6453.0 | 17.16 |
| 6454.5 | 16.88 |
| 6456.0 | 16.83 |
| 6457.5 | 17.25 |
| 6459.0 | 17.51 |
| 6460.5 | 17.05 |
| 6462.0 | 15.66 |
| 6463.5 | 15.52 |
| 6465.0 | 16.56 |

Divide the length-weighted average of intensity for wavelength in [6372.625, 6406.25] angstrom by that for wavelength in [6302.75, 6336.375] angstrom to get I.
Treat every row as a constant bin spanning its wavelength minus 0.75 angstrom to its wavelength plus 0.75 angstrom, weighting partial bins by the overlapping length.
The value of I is 1.02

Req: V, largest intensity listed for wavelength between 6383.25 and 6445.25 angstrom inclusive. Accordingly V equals 17.79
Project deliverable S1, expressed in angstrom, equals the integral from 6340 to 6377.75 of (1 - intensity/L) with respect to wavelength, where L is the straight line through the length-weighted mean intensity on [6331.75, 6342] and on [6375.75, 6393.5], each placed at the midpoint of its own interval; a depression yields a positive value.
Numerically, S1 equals -0.3 angstrom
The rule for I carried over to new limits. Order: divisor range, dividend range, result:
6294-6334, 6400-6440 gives 1.01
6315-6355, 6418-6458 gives 1.01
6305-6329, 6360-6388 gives 1.02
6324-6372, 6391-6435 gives 1.00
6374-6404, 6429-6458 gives 0.99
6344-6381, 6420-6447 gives 0.99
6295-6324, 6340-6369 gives 1.02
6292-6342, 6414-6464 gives 1.01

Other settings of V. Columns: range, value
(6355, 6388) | 17.82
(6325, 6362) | 17.6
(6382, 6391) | 17.62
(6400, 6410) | 17.57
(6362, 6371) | 17.81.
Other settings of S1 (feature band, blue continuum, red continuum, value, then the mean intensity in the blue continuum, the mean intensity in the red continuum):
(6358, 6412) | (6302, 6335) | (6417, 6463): -0.5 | 16.9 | 17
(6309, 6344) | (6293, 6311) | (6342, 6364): 0.1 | 16.9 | 16.9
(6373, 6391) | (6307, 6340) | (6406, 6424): -0.5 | 16.9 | 17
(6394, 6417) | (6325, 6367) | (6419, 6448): 0.2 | 16.9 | 17.1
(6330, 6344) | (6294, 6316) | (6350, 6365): 0.0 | 16.9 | 16.7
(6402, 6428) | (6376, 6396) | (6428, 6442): 0.0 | 17.3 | 17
